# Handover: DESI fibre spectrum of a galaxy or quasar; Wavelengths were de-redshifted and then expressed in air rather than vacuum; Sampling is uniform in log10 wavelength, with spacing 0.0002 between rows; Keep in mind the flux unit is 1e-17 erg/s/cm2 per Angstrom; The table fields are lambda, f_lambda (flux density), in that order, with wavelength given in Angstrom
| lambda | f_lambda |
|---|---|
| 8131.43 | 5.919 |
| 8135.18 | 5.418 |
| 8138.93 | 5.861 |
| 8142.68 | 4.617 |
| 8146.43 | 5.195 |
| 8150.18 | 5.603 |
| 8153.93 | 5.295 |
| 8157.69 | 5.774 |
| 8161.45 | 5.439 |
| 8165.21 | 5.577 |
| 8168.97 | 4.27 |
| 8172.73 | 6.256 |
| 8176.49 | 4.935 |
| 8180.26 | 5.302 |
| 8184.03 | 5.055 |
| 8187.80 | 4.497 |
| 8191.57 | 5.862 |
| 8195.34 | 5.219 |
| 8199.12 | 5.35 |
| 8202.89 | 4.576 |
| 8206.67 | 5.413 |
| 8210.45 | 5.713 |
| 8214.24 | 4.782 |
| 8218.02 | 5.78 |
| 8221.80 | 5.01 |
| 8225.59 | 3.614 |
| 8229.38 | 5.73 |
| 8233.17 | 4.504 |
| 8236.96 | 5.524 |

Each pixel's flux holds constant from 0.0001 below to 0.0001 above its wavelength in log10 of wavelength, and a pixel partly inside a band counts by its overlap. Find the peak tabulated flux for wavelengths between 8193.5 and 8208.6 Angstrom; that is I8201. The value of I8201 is 5.413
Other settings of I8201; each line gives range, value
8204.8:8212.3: 5.713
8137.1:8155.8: 5.861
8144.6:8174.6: 6.256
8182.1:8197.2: 5.862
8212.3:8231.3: 5.78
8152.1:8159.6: 5.774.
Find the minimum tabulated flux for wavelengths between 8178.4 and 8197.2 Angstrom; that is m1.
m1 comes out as 4.497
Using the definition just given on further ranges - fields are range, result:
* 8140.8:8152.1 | 4.617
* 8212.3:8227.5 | 3.614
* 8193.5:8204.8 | 4.576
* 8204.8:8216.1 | 4.782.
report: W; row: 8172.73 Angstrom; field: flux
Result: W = 6.256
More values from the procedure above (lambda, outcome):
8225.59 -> 3.614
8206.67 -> 5.413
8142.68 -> 4.617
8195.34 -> 5.219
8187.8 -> 4.497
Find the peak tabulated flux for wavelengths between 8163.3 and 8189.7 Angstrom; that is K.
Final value 6.256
